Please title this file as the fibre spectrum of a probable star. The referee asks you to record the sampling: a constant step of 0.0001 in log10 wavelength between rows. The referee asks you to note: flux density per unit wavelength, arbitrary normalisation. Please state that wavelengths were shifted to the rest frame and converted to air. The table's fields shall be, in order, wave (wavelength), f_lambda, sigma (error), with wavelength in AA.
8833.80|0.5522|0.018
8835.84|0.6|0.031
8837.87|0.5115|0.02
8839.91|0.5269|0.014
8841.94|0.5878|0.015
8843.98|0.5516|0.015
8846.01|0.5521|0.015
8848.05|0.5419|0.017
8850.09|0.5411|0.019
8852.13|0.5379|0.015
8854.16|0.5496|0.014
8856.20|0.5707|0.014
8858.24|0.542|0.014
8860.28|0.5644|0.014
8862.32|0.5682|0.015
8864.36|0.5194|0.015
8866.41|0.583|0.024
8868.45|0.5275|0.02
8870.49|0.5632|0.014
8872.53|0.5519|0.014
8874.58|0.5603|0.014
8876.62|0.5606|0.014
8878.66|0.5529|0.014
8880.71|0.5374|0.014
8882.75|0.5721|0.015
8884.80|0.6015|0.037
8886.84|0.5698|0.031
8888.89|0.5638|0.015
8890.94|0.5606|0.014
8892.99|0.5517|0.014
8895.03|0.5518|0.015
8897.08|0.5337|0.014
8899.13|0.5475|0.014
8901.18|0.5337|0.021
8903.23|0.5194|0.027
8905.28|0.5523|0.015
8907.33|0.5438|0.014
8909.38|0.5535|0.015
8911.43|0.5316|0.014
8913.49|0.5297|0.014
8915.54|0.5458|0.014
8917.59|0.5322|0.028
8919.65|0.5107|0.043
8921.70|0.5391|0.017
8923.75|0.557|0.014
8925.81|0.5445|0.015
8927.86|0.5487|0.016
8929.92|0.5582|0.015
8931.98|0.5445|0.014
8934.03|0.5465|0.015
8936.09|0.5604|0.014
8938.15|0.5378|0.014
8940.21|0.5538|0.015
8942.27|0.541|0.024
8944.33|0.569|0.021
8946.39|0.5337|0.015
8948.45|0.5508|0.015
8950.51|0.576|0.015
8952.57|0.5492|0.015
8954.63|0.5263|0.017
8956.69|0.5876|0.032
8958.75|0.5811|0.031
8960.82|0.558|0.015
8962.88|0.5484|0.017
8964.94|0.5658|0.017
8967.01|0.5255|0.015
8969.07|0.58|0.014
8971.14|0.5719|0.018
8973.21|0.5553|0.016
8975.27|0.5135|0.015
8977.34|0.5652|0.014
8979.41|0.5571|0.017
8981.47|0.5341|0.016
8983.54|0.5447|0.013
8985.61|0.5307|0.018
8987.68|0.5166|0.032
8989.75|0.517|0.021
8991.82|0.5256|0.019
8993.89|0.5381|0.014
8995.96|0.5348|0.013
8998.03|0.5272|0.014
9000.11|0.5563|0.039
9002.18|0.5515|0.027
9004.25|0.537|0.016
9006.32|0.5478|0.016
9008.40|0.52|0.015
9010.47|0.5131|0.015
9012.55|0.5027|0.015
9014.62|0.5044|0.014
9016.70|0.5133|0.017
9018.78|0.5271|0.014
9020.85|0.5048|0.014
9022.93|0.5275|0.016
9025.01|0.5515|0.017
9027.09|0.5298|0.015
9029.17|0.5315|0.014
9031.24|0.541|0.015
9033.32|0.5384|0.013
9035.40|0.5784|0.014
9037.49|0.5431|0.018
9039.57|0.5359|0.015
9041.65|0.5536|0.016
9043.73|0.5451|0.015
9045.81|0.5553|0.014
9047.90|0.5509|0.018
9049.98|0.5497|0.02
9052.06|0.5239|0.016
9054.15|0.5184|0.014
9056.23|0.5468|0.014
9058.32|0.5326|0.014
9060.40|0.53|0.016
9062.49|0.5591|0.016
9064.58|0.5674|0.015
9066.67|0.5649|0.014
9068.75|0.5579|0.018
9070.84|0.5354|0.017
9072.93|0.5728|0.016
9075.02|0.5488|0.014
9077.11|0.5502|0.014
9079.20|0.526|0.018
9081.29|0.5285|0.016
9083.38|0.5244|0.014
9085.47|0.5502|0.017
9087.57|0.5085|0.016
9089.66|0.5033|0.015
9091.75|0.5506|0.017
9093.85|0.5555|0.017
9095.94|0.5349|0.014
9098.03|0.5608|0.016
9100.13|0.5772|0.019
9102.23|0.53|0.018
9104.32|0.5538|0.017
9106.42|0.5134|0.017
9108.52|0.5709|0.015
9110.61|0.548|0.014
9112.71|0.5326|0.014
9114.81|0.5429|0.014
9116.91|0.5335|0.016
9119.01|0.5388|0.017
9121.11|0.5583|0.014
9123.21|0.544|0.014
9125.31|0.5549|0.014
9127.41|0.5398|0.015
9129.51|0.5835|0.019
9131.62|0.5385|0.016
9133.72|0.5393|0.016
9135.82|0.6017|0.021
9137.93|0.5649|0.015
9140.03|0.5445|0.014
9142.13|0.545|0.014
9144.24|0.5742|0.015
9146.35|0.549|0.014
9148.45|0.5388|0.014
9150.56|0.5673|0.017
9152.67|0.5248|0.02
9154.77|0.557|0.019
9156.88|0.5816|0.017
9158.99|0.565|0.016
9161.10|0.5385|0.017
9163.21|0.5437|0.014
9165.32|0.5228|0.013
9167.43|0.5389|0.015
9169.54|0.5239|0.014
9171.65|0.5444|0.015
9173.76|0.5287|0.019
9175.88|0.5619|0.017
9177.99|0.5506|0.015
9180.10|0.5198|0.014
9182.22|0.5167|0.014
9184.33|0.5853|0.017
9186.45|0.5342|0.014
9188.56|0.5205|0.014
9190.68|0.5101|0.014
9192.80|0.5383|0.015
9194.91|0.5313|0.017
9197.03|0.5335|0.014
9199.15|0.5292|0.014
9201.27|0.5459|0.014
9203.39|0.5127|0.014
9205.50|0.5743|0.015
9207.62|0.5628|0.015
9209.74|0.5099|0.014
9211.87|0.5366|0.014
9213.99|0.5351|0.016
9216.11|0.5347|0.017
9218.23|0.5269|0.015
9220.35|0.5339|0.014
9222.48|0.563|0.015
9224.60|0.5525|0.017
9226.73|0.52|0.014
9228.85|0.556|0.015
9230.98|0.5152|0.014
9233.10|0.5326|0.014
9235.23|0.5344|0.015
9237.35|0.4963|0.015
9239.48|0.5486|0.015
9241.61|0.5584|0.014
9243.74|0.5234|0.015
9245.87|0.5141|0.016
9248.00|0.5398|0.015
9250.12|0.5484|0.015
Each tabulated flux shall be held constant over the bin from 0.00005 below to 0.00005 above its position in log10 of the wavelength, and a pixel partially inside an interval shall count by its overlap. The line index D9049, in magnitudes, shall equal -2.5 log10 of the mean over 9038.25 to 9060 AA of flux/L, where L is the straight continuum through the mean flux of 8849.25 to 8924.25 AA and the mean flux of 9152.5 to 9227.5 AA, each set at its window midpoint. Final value 0.01 mag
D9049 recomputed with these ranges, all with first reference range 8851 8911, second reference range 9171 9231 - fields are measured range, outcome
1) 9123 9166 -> -0.03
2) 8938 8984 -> -0.01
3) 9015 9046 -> 0.02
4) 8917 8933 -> 0.02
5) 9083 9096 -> 0.02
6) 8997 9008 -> 0.01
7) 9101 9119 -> 0.00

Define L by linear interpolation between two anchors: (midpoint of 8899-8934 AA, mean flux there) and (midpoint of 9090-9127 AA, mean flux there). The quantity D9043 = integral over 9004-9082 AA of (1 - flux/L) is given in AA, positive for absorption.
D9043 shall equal 0.8 AA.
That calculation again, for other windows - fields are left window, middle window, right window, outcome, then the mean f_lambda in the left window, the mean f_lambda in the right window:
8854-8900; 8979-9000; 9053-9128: 0.6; 0.557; 0.543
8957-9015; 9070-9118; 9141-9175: 0.3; 0.541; 0.547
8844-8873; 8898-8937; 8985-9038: 0.1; 0.551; 0.531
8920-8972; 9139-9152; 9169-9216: -0.3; 0.554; 0.537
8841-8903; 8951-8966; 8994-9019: -0.6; 0.554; 0.528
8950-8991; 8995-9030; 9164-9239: 1.2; 0.55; 0.535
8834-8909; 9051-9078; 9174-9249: -0.2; 0.553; 0.536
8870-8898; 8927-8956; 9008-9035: -0.3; 0.559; 0.525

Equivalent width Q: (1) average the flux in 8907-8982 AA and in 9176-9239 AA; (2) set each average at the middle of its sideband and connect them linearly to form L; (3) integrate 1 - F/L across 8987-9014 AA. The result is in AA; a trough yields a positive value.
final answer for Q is 0.8 AA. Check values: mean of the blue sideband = 0.55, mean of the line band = 0.53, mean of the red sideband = 0.535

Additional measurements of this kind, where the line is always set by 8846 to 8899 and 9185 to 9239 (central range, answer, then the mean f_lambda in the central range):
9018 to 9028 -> 0.3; 0.528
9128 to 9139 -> -0.5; 0.564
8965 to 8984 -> -0.1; 0.551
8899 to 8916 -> 0.4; 0.539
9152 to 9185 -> -0.4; 0.544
